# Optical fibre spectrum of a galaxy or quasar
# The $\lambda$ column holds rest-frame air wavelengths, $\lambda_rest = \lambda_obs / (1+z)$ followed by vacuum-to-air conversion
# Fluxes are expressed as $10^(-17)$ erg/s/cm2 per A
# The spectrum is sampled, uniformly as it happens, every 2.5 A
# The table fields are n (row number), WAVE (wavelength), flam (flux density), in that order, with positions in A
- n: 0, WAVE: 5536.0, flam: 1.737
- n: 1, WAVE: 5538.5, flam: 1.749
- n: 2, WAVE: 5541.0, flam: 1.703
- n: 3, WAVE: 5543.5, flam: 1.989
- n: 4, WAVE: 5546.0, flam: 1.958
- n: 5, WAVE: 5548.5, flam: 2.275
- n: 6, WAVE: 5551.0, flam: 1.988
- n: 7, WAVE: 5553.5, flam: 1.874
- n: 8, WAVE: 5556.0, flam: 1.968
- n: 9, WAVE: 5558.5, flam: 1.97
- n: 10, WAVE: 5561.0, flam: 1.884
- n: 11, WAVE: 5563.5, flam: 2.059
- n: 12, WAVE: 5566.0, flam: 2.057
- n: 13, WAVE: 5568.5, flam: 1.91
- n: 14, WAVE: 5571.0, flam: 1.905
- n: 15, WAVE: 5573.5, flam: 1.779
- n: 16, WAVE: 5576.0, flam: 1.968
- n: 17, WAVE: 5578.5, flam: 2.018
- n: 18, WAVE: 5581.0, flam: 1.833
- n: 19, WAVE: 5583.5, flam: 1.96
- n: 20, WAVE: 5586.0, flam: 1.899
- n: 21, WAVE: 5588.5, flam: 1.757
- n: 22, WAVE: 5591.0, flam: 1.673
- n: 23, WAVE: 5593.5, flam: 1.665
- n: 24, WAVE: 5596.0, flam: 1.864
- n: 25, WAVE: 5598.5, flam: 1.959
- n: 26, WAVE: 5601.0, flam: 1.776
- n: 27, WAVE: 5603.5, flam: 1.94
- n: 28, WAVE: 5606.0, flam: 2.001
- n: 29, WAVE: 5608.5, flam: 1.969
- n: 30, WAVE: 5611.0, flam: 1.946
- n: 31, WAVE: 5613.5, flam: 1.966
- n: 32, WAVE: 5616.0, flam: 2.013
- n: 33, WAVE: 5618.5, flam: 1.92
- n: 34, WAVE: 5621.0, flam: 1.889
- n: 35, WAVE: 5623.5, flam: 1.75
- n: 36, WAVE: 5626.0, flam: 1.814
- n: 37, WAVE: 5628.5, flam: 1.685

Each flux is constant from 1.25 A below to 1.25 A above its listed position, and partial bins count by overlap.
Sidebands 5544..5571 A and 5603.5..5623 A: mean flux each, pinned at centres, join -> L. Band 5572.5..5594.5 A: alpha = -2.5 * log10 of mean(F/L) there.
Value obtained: 0.07 mag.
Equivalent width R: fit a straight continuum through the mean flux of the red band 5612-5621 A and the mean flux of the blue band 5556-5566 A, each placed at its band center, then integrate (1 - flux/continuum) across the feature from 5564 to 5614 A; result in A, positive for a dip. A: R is 1.9 A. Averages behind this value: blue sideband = 1.98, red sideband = 1.96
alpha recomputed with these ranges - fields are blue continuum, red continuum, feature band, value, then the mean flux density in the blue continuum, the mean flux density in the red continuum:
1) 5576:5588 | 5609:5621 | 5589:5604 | 0.08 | 1.92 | 1.95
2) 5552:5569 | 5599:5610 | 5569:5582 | 0.03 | 1.96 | 1.92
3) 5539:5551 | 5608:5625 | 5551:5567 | -0.01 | 1.97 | 1.92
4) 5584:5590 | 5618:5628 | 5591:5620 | -0.04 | 1.84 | 1.83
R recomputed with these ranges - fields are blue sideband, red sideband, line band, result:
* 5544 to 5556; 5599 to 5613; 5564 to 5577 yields 0.4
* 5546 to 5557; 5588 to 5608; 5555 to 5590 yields 0.2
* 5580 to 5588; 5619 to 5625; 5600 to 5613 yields -0.5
